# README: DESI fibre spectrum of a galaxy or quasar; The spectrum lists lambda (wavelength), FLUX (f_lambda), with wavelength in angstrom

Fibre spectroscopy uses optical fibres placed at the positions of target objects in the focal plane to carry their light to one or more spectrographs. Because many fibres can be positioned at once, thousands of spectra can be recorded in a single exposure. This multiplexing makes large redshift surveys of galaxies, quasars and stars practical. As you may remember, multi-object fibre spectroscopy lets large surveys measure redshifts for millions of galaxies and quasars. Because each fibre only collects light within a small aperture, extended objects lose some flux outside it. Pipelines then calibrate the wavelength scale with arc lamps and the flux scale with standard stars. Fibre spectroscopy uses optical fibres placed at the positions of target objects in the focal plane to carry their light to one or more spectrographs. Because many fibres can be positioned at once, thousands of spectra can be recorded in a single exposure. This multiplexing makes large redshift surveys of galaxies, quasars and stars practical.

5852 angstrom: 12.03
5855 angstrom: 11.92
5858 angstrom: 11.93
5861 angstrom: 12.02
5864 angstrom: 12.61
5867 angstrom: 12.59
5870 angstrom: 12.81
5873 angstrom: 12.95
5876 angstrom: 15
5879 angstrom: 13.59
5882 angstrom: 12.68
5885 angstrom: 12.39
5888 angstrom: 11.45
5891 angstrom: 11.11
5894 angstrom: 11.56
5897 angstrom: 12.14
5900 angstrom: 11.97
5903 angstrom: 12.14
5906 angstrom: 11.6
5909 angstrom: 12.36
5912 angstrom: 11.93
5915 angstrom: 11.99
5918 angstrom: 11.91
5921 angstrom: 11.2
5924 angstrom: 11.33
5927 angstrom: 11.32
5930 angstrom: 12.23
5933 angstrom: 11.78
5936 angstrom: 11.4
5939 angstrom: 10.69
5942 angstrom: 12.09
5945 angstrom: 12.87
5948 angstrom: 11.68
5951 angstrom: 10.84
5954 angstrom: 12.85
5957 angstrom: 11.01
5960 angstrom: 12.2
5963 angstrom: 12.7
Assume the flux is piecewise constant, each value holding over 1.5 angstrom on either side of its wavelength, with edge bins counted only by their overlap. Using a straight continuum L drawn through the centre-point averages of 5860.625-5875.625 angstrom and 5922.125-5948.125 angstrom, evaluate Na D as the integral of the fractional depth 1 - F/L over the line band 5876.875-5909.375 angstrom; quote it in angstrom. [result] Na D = 0.71 angstrom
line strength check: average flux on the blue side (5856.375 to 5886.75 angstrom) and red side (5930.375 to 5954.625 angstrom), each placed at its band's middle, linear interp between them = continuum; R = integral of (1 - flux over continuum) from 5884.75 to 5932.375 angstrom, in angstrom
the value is 1.9 angstrom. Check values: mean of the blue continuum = 12.8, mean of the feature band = 11.8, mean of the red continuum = 11.8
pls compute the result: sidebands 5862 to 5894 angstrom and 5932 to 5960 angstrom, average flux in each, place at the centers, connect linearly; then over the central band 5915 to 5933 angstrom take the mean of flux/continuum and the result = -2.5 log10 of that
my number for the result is 0.03 mag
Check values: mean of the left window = 12.7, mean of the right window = 11.7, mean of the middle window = 11.6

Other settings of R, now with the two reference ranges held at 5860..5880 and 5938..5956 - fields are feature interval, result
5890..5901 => 0.8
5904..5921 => 0.7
